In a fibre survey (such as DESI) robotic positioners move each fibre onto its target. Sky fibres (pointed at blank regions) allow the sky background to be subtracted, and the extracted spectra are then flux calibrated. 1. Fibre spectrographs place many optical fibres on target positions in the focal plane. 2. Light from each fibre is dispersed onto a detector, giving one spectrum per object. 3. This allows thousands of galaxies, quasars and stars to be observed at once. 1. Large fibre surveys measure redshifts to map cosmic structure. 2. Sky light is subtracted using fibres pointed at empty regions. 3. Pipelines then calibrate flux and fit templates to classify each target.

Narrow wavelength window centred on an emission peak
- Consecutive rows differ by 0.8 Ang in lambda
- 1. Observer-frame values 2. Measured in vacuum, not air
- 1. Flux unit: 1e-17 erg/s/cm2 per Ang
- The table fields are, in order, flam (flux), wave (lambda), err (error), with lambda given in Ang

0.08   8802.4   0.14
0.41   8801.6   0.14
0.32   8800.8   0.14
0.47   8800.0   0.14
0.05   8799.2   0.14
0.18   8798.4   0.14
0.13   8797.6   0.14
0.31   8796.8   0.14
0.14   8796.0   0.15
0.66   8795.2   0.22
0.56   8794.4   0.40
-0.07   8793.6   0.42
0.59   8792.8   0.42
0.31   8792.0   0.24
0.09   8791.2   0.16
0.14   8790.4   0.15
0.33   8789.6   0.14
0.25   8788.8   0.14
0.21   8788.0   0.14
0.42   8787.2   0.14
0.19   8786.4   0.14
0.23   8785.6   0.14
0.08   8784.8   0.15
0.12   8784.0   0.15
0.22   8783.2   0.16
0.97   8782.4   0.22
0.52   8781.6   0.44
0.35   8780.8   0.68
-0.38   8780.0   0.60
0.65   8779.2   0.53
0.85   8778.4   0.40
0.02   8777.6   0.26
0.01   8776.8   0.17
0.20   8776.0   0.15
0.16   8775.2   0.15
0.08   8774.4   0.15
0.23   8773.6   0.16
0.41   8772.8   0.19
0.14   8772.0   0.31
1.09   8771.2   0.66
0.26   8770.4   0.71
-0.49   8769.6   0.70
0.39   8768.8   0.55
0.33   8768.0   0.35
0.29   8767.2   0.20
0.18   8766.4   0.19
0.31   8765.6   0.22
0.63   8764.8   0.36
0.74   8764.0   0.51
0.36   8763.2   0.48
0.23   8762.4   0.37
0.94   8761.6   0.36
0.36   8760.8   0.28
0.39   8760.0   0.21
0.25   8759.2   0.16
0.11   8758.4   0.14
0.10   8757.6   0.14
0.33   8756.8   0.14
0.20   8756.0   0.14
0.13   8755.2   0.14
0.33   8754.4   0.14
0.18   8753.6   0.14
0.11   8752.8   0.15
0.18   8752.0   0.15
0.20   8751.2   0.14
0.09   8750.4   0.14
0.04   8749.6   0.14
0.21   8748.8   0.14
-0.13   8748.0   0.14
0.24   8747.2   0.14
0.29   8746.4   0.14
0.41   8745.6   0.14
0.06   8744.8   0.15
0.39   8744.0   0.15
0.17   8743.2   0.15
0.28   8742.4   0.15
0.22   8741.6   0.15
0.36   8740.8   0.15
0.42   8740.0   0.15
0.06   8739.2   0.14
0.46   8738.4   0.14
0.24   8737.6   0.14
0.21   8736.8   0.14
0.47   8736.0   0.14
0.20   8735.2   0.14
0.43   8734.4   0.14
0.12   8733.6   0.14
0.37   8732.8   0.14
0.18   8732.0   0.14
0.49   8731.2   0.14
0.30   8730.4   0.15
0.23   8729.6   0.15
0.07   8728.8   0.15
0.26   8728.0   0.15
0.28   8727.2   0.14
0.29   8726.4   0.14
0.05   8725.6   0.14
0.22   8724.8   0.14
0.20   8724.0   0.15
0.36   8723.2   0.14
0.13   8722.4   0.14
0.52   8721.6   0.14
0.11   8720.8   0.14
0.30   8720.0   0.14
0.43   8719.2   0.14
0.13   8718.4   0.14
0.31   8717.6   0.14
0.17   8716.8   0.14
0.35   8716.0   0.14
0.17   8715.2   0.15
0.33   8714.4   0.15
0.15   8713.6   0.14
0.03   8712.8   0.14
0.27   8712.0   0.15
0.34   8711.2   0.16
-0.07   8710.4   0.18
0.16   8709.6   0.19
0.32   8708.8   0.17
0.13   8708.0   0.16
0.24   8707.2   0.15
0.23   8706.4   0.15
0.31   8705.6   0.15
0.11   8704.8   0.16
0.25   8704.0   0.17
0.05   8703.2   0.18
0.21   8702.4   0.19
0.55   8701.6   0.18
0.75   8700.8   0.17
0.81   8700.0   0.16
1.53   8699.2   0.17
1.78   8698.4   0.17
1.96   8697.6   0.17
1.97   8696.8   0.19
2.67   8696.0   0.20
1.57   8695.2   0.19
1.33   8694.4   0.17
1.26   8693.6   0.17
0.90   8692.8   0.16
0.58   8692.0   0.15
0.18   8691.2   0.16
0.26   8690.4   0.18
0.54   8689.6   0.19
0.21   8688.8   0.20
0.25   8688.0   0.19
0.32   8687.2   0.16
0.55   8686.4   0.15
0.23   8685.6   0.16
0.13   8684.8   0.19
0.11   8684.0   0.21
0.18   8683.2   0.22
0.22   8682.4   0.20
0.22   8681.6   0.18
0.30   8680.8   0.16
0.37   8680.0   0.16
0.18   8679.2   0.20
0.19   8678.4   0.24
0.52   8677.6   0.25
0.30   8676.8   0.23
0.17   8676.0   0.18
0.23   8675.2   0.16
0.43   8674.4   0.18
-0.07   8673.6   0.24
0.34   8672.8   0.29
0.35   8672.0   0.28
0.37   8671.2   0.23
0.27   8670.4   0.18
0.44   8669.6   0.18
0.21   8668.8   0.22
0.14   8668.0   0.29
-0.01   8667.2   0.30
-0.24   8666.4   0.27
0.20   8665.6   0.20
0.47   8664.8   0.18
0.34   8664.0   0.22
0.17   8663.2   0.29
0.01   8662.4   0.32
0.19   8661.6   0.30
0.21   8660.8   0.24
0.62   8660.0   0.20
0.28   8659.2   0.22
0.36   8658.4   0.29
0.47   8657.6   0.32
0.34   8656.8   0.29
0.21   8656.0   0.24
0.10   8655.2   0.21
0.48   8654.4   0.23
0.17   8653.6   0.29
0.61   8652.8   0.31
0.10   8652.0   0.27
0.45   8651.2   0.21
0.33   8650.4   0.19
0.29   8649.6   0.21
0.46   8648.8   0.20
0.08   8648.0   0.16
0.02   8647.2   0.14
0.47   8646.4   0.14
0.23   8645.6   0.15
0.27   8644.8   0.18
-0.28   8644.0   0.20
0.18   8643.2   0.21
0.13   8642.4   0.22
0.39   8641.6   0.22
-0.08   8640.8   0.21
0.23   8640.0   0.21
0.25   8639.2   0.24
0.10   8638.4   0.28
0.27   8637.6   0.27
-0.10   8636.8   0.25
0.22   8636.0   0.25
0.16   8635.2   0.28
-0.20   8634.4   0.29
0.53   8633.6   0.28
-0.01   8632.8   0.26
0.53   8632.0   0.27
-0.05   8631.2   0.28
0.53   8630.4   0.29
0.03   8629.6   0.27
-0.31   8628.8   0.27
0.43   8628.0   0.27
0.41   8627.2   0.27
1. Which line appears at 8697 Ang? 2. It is H-beta 4861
